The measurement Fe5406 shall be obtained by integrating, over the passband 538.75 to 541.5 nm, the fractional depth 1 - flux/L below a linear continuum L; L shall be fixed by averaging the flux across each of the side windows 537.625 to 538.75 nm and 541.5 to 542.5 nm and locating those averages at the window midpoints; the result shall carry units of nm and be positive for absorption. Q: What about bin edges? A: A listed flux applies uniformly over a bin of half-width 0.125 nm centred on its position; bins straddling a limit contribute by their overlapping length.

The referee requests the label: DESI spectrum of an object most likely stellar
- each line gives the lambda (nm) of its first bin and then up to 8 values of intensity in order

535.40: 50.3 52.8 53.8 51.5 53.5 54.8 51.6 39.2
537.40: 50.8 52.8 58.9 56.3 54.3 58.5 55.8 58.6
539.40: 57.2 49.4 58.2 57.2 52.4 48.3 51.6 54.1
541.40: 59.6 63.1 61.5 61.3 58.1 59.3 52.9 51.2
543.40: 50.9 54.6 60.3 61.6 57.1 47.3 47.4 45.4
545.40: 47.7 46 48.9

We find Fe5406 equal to 0.19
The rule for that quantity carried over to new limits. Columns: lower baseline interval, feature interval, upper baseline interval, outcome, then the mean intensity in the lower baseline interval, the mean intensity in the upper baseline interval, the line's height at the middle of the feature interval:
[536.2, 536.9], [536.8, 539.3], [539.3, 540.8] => -0.009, 53.4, 53.7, 53.5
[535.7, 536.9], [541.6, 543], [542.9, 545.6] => -0.183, 53.2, 52.2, 52.4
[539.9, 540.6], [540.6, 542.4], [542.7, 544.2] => -0.086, 54.7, 55.1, 54.9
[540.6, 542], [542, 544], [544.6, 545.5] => -0.147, 56.7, 46.9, 52.3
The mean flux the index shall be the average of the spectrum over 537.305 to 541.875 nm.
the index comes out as 55.6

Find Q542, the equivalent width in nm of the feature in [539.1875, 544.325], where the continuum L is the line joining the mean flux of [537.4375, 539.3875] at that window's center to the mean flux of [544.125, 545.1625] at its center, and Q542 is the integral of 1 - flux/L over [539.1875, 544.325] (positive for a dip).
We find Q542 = -0.24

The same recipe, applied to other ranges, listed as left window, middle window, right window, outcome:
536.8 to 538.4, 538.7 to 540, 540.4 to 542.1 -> -0.05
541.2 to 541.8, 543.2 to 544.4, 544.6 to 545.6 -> -0.11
